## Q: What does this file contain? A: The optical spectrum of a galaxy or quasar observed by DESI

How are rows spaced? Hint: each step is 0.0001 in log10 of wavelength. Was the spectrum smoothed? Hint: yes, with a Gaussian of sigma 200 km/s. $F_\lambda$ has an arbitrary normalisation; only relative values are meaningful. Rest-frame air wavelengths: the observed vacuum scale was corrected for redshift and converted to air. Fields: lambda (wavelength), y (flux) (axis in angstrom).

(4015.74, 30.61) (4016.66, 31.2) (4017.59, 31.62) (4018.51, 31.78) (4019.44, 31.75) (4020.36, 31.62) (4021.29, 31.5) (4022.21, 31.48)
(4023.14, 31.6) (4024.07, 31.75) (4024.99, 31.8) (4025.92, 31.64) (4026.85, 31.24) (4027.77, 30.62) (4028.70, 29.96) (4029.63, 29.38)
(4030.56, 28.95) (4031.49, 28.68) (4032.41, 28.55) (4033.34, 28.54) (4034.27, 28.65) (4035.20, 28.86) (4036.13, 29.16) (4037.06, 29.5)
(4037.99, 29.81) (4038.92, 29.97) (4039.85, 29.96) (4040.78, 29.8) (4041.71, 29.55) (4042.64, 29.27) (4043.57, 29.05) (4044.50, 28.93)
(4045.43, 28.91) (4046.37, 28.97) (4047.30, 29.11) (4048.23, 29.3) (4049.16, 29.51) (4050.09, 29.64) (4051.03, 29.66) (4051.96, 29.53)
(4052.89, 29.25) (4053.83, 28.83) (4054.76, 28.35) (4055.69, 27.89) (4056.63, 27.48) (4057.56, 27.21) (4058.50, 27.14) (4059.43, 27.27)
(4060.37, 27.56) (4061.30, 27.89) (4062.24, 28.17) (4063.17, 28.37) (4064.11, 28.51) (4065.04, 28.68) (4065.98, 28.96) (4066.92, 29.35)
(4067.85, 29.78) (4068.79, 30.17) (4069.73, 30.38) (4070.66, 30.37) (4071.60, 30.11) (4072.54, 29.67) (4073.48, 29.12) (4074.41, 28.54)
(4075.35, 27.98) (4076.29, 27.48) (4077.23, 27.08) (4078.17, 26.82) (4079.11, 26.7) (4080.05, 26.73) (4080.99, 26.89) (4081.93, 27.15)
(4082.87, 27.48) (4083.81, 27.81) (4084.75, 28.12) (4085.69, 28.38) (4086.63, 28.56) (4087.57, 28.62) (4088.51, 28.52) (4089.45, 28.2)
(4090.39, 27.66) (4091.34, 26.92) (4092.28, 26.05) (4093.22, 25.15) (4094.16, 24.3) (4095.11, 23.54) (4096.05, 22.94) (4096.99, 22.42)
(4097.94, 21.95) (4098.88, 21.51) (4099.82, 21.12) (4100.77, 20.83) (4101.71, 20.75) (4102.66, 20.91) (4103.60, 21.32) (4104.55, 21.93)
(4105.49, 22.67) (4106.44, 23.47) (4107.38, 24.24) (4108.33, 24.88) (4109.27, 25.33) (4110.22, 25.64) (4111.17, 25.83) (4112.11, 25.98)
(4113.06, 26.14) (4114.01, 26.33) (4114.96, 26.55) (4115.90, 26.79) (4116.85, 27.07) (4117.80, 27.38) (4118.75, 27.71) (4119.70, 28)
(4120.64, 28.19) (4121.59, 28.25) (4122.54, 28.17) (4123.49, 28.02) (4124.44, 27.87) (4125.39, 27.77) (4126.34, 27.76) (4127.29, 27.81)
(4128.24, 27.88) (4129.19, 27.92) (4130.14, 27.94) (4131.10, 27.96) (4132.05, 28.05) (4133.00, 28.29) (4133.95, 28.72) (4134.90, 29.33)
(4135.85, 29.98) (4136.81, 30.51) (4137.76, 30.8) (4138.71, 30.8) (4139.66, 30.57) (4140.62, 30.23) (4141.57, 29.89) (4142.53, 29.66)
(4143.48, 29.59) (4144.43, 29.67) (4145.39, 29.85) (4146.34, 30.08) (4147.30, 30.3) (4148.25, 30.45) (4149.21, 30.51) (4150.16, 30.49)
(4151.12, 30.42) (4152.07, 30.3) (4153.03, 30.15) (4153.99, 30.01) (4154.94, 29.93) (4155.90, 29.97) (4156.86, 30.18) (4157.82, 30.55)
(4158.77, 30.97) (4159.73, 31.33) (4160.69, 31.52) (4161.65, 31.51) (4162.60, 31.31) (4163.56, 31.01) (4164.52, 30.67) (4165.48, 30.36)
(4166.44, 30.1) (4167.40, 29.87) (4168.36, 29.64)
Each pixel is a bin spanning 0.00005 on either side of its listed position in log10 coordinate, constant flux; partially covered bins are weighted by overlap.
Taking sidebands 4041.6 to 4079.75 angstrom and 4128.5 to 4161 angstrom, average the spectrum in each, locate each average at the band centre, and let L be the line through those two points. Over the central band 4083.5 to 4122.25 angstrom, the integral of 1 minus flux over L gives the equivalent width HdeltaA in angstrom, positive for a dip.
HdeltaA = 5.2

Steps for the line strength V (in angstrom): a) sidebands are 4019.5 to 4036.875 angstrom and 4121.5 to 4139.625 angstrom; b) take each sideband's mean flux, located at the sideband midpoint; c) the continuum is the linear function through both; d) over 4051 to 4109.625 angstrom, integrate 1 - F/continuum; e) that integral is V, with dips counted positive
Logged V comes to 5.6 angstrom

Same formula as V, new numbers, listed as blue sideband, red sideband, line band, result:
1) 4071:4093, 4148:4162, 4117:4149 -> 0.84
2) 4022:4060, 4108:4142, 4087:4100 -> 1.58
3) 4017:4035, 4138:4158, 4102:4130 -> 3.84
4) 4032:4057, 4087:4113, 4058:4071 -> -0.67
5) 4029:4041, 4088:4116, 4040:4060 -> -0.49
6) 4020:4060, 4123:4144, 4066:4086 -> 0.60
